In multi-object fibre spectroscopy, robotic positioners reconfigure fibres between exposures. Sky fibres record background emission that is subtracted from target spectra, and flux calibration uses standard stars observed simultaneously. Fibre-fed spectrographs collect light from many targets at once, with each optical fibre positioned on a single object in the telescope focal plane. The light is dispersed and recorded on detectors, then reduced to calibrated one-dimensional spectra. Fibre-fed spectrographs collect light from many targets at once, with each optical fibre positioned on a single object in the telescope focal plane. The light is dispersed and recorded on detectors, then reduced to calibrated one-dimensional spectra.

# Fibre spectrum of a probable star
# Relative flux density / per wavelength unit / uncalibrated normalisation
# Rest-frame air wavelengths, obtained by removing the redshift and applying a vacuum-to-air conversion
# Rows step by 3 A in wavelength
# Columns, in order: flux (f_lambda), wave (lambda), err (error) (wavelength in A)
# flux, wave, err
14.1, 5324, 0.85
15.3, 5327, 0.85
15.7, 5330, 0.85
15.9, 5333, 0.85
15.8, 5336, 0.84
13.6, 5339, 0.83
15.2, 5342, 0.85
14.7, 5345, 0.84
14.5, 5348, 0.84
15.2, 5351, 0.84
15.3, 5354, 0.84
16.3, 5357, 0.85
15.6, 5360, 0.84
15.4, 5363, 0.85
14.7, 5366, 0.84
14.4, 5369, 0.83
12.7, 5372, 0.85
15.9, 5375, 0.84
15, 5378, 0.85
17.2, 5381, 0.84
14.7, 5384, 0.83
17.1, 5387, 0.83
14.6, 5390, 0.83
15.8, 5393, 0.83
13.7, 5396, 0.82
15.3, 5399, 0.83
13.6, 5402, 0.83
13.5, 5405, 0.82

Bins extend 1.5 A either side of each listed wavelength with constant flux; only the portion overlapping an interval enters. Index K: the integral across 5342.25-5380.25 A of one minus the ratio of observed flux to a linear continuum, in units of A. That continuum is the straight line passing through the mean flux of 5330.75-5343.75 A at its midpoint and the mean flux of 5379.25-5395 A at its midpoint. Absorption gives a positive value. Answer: 1.1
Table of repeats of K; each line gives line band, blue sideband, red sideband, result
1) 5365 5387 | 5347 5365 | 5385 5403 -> 0.2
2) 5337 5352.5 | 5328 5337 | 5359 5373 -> 0.7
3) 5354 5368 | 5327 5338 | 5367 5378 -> -0.6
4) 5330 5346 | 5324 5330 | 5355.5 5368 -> 0.1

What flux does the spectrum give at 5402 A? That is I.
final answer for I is 13.6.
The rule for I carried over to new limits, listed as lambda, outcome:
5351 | 15.2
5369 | 14.4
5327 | 15.3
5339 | 13.6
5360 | 15.6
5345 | 14.7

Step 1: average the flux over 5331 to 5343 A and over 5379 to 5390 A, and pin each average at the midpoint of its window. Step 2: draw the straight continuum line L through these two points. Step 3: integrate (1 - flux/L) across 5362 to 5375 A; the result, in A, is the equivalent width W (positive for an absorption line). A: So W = 1.07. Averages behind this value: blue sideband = 15.1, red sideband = 16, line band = 14.4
